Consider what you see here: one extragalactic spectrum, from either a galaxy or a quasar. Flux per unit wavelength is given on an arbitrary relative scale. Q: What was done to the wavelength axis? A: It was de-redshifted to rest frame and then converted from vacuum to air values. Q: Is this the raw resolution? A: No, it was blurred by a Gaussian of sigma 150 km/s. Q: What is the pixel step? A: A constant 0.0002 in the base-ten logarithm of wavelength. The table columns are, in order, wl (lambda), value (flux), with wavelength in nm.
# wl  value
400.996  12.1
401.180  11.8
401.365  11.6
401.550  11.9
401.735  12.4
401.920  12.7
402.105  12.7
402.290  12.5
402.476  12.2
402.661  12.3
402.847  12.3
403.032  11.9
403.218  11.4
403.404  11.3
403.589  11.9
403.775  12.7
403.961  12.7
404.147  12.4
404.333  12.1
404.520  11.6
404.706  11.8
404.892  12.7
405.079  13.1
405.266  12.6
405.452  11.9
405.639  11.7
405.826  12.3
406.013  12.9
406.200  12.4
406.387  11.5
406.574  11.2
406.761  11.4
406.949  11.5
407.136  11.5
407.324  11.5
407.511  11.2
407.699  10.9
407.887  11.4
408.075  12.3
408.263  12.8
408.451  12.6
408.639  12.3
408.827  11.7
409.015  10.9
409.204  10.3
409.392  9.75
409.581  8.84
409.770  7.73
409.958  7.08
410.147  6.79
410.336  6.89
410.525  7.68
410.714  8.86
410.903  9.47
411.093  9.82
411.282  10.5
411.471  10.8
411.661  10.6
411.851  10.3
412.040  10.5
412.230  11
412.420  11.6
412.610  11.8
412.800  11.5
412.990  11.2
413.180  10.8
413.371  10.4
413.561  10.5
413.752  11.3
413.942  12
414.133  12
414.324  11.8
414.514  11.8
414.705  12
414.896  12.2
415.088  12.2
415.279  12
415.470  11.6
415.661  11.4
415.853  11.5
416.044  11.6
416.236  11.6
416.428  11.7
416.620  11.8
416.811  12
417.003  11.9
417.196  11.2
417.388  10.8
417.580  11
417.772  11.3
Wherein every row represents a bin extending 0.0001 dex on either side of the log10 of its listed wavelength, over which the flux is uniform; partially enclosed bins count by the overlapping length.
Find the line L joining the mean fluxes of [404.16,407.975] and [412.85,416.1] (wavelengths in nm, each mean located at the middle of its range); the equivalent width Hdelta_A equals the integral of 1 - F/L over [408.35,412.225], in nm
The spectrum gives 0.66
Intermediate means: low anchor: 11.9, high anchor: 11.5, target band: 9.71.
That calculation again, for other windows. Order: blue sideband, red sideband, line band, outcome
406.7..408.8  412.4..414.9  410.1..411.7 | 0.351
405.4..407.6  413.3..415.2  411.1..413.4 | 0.153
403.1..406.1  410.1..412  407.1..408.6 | -0.154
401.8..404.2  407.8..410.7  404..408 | -0.283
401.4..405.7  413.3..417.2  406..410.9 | 0.619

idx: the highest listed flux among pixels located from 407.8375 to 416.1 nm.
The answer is 12.8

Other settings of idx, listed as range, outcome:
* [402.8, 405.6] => 13.1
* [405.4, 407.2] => 12.9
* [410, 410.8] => 8.86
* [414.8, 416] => 12.2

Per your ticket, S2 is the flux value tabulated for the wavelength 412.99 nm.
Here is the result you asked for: 11.2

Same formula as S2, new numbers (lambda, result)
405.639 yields 11.7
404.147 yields 12.4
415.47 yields 11.6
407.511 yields 11.2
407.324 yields 11.5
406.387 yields 11.5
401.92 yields 12.7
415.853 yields 11.5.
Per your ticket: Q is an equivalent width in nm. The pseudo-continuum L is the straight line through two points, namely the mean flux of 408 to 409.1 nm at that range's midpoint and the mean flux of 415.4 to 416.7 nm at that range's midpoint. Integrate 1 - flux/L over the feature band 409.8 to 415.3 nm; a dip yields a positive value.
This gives 0.62 nm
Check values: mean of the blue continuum 12.1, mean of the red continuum 11.6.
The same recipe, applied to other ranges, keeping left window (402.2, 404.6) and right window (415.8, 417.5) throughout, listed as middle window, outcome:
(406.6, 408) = 0.07 nm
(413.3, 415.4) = 0.00 nm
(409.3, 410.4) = 0.37 nm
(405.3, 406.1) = -0.01 nm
